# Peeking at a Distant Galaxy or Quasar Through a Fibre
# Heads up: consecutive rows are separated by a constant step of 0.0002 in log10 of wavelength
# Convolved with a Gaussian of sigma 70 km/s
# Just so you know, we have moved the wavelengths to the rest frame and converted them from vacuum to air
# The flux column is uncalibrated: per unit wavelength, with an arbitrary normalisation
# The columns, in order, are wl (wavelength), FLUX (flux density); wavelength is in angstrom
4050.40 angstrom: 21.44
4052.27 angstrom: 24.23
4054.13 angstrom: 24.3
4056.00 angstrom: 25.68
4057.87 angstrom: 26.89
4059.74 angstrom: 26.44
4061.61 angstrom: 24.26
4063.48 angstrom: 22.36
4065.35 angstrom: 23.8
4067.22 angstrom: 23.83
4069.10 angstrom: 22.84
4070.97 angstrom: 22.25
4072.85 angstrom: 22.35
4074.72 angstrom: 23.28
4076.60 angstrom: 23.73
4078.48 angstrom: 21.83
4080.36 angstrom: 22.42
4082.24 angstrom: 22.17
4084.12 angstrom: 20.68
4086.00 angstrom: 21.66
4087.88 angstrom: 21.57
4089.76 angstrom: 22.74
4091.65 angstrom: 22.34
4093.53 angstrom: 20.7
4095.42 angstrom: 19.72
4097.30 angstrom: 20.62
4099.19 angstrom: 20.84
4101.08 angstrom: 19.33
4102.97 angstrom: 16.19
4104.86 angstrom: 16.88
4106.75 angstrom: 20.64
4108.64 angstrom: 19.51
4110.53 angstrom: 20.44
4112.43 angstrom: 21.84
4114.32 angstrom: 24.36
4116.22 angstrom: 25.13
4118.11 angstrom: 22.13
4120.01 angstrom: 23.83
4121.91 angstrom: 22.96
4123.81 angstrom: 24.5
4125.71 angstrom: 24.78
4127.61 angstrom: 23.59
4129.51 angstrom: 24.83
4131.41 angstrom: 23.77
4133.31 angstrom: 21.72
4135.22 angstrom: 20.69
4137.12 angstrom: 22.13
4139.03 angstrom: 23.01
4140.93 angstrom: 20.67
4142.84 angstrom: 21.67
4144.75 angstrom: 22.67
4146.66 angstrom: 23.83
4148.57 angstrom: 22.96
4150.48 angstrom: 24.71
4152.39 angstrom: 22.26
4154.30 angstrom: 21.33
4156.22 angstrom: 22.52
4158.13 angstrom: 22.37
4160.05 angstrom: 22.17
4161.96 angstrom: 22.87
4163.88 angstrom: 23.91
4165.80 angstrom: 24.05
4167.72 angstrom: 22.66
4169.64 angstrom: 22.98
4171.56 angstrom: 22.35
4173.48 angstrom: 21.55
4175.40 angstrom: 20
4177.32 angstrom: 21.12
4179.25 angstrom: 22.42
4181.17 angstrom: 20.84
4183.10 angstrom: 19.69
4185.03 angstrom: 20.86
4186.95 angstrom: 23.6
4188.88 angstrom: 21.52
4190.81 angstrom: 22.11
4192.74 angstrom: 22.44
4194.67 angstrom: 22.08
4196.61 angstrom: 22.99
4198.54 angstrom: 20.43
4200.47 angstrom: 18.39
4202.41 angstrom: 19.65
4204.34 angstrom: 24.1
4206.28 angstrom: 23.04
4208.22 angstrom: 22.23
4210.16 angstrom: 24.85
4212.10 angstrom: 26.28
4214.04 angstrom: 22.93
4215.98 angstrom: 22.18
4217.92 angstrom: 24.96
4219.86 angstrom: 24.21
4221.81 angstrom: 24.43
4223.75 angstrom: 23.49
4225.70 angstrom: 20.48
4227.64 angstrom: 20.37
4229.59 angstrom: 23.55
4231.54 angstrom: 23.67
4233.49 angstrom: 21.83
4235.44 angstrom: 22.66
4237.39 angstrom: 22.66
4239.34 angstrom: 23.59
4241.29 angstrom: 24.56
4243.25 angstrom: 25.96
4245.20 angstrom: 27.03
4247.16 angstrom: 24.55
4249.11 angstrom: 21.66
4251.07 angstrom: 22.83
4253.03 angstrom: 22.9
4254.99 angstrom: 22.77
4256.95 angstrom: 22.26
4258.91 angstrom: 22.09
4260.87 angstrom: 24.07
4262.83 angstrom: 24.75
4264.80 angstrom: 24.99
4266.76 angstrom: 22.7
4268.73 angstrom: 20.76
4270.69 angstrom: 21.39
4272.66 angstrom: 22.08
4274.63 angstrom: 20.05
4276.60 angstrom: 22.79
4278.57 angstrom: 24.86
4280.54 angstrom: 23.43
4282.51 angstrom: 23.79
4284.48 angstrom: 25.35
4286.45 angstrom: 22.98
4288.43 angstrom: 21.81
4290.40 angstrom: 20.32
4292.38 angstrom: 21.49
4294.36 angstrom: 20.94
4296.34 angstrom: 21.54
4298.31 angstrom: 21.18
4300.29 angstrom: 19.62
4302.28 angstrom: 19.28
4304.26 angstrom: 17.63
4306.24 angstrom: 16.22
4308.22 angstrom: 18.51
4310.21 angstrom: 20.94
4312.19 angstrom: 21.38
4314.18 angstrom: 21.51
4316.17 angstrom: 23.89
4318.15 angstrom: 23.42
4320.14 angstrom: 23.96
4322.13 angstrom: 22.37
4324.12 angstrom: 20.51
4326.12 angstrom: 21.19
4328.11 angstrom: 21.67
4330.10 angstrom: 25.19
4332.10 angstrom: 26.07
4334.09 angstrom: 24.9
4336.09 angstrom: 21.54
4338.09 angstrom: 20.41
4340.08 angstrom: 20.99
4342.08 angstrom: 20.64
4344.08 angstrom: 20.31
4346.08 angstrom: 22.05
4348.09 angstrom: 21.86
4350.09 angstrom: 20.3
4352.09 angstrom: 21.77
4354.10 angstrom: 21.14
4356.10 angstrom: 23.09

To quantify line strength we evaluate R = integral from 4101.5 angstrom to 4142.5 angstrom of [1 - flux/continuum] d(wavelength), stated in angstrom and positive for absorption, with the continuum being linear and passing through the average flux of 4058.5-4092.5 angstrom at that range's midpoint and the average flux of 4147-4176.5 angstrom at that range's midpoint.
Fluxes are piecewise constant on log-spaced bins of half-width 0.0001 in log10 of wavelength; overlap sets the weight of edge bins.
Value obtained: 1.22 angstrom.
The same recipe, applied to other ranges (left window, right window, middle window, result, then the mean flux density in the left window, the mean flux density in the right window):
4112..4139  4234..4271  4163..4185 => 1.4 angstrom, 23.3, 23.4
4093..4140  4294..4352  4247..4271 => -1.5 angstrom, 21.8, 21.4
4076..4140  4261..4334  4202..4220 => -1.3 angstrom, 21.9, 22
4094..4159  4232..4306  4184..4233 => -0.6 angstrom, 22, 22.5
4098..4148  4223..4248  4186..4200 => 0.5 angstrom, 22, 23.4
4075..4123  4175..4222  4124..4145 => -1.0 angstrom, 21.4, 22.3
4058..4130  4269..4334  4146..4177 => -0.7 angstrom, 22.2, 21.8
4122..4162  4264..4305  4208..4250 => -2.5 angstrom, 22.8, 21.9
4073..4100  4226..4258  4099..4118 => 1.2 angstrom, 21.8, 23.2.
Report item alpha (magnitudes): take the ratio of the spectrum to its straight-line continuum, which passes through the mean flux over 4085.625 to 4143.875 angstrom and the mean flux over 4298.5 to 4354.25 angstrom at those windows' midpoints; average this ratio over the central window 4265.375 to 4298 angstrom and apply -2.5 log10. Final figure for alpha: -0.04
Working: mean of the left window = 21.8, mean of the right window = 21.4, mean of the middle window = 22.3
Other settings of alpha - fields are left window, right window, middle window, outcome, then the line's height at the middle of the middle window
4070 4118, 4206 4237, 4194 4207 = 0.07 mag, 22.9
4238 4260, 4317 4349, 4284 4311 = 0.12 mag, 22.9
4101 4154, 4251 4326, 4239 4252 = -0.11 mag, 22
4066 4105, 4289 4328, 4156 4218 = -0.05 mag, 21.2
